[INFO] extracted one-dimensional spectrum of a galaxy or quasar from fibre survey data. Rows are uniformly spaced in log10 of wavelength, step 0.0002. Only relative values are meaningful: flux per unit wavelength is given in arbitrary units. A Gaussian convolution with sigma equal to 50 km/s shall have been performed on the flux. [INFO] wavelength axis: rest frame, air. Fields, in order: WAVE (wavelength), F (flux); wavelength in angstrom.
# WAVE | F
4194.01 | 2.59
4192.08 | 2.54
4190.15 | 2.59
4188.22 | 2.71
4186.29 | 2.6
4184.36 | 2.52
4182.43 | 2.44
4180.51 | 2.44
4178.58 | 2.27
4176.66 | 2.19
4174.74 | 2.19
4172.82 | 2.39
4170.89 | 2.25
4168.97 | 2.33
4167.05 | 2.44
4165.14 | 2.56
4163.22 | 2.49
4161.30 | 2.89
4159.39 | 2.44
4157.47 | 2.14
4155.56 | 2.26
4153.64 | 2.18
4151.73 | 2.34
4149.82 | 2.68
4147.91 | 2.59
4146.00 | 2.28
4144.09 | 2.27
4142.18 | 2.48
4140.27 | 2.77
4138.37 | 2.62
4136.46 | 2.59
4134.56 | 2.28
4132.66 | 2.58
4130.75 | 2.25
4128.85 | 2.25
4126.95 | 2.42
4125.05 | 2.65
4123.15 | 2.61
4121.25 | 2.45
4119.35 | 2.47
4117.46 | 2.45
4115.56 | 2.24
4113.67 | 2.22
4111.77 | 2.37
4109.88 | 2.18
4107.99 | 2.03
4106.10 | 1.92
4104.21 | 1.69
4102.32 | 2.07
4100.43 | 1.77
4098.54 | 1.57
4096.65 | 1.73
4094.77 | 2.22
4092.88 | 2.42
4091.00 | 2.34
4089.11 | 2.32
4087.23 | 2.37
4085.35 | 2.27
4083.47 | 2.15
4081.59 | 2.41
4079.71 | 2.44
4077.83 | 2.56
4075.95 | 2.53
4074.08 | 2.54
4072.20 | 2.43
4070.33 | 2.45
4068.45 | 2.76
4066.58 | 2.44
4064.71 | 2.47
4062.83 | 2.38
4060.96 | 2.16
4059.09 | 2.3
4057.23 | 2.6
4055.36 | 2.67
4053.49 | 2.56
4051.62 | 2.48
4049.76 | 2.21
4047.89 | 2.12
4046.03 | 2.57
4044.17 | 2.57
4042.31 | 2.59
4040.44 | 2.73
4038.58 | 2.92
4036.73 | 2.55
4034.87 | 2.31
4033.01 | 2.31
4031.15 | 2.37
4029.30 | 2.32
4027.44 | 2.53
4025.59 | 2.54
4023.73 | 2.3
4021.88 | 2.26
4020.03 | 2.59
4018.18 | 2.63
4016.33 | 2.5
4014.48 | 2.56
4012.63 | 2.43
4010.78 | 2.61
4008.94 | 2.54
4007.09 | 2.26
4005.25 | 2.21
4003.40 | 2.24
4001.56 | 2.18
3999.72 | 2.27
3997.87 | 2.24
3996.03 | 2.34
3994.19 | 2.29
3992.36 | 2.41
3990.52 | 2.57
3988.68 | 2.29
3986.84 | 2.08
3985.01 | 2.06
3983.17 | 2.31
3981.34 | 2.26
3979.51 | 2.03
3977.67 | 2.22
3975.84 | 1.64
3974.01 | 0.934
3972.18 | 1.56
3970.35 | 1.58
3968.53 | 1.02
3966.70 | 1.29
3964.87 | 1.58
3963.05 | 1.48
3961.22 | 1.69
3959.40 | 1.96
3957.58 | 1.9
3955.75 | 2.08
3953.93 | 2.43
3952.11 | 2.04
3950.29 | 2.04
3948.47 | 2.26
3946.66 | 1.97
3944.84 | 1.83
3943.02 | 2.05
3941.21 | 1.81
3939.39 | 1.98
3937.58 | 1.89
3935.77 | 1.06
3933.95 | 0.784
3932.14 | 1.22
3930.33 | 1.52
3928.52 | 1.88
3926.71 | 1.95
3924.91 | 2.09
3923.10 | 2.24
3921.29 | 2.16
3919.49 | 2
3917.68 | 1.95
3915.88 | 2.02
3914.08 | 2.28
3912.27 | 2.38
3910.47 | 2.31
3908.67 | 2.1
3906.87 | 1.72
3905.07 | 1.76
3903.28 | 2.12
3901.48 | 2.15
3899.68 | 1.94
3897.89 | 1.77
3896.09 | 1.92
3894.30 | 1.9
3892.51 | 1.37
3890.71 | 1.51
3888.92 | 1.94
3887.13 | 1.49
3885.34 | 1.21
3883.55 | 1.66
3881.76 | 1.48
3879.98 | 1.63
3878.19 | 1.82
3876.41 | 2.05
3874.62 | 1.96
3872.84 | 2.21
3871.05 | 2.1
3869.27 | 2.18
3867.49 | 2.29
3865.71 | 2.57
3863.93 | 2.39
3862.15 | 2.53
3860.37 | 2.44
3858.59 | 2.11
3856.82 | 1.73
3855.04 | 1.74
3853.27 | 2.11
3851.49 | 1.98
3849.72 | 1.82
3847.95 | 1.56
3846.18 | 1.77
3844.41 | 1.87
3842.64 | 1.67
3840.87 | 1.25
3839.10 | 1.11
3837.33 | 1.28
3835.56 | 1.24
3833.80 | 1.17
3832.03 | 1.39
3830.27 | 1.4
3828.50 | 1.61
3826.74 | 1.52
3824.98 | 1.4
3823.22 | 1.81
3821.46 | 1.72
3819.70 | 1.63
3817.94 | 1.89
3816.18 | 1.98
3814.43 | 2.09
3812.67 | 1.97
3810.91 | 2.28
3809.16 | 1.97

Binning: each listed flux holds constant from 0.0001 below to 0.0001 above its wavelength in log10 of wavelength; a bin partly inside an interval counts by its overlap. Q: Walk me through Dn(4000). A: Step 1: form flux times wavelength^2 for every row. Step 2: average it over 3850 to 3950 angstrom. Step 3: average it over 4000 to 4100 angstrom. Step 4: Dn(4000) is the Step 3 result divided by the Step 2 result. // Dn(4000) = 1.4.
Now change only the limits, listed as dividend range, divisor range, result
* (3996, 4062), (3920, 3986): 1.40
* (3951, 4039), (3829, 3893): 1.30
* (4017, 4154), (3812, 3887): 1.50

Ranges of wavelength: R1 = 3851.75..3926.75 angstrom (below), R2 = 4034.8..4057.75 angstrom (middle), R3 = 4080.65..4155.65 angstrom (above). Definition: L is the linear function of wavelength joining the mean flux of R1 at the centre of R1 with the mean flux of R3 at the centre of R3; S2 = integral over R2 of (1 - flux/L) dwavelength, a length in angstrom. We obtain -3.5 angstrom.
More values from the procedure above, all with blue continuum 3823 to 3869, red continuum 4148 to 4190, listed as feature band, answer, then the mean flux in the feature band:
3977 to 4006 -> -2.6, 2.25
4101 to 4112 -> 1.4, 2.01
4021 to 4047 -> -4.1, 2.49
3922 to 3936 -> 2.2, 1.63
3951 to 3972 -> 2.8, 1.73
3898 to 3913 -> -1.2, 2.04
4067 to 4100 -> -1.0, 2.32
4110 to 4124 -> -0.4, 2.39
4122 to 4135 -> -0.6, 2.44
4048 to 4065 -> -1.7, 2.41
